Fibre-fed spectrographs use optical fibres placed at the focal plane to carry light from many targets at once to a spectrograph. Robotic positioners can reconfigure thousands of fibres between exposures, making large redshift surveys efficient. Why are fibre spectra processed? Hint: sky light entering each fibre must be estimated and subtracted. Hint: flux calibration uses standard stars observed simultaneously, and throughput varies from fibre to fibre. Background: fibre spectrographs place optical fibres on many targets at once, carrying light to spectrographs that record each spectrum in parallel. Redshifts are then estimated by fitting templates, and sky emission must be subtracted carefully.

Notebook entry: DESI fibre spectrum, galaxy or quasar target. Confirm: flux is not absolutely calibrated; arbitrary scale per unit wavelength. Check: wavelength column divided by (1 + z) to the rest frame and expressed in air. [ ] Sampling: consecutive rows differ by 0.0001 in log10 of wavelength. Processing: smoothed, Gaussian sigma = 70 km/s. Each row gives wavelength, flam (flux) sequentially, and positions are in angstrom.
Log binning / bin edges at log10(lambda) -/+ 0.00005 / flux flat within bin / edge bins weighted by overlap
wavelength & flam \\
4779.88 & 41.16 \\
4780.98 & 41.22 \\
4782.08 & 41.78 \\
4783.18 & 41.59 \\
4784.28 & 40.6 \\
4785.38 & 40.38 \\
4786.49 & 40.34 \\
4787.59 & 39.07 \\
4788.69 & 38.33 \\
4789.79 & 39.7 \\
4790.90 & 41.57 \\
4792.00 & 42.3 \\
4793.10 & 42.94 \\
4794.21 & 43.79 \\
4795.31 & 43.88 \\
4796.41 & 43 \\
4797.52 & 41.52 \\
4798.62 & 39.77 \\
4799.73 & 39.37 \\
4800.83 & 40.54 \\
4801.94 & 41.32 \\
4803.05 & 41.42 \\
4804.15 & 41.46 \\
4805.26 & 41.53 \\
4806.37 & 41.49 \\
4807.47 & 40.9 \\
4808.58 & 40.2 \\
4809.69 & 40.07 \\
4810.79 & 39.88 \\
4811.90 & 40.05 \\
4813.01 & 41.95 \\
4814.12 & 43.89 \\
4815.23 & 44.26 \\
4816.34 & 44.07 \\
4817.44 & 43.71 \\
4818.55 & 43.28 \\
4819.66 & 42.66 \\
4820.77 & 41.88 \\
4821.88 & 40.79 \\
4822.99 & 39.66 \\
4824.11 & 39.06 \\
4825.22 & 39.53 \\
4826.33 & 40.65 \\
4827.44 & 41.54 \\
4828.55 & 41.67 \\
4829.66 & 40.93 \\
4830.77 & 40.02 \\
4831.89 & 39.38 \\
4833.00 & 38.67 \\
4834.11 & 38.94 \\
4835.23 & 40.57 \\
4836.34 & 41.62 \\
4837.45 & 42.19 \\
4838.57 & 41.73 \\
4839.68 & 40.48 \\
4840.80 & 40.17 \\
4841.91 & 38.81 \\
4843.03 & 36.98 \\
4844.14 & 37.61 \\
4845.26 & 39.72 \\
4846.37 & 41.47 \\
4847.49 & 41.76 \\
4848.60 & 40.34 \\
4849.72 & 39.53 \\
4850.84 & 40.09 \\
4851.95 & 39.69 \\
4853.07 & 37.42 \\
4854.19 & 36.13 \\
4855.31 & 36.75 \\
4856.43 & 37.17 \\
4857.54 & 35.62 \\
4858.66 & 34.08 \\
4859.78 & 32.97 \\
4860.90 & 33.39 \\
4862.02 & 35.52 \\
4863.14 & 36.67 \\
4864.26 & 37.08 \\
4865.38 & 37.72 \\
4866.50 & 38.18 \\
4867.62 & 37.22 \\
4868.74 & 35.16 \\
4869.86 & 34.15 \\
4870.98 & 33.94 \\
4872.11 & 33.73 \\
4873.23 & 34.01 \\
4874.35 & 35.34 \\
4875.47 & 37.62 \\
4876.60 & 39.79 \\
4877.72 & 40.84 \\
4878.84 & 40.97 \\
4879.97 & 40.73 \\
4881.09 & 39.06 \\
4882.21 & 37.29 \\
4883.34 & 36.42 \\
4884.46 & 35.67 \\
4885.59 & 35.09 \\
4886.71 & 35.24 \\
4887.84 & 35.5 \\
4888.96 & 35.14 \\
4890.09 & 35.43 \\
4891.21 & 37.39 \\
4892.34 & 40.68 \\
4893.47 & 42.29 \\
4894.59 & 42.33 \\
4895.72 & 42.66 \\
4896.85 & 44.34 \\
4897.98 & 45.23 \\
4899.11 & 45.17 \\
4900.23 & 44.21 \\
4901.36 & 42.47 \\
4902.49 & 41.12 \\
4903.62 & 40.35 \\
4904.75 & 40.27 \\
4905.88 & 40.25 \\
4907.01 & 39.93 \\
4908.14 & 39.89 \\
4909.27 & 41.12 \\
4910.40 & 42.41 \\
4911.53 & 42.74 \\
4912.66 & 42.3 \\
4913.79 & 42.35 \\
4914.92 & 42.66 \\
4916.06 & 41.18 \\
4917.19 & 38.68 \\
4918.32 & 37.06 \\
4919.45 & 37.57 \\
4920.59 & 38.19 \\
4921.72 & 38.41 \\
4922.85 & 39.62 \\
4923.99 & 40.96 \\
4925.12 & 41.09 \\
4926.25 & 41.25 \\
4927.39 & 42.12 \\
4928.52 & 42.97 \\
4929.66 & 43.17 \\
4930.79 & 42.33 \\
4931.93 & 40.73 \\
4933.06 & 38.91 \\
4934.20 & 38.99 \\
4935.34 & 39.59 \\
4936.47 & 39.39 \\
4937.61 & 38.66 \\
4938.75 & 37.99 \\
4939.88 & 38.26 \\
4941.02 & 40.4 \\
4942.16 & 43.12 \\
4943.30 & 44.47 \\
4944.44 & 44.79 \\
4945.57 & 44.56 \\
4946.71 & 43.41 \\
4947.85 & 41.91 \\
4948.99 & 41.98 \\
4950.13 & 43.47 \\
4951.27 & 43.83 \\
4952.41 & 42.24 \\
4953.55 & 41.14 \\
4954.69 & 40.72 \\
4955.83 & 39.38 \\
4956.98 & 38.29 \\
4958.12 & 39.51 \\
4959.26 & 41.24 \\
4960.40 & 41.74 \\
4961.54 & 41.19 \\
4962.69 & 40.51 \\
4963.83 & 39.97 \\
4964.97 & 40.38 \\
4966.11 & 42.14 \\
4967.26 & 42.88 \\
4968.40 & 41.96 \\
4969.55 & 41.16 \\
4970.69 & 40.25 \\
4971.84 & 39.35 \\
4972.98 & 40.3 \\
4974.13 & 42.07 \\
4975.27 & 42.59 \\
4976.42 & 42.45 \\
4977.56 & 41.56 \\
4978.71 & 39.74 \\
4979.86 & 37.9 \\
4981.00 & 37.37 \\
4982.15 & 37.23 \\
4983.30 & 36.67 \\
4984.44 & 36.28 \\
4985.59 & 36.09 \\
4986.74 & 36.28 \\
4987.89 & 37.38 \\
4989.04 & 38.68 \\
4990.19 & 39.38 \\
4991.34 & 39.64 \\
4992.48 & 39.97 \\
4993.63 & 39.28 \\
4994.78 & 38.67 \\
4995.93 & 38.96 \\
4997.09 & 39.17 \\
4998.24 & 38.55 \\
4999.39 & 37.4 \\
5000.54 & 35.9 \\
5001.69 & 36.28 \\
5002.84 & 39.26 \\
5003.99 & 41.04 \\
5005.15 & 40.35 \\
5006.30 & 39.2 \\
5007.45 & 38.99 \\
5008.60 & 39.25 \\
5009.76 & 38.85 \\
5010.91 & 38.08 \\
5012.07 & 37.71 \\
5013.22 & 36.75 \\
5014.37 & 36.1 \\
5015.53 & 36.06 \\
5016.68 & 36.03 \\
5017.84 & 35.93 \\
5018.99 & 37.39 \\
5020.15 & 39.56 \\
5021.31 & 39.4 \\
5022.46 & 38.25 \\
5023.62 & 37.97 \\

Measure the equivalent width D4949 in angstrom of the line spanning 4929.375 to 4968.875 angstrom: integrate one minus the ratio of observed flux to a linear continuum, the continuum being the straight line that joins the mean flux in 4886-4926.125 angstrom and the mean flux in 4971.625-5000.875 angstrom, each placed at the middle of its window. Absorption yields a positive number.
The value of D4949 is -1.64 angstrom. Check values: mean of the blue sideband 40.5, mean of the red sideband 38.8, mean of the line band 41.2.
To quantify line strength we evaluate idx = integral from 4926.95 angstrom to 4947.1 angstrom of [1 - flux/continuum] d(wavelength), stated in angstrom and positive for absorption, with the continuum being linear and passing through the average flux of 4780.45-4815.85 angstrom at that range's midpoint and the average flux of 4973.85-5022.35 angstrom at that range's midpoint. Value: -1.0 angstrom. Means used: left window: 41.3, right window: 38.4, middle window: 41.3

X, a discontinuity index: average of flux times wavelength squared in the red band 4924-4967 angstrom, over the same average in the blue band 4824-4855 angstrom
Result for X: 1.1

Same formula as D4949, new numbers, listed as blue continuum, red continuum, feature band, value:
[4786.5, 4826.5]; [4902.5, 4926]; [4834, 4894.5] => 4.5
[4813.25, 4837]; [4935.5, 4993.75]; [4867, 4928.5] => 2.1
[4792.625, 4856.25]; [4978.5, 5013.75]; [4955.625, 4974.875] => -1.0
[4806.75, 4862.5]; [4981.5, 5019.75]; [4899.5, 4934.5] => -1.8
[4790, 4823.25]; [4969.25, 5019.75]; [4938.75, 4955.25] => -1.2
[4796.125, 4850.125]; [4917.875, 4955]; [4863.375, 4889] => 2.6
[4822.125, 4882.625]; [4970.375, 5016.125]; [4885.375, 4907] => -1.1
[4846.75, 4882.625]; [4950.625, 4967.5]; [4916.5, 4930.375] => -0.2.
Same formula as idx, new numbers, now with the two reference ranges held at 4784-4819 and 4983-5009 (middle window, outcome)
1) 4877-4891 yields 1.0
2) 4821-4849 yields 0.5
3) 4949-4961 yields -0.7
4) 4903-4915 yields -0.4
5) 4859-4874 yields 1.9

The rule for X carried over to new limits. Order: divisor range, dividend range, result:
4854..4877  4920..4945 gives 1.17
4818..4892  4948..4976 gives 1.12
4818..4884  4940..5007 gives 1.09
